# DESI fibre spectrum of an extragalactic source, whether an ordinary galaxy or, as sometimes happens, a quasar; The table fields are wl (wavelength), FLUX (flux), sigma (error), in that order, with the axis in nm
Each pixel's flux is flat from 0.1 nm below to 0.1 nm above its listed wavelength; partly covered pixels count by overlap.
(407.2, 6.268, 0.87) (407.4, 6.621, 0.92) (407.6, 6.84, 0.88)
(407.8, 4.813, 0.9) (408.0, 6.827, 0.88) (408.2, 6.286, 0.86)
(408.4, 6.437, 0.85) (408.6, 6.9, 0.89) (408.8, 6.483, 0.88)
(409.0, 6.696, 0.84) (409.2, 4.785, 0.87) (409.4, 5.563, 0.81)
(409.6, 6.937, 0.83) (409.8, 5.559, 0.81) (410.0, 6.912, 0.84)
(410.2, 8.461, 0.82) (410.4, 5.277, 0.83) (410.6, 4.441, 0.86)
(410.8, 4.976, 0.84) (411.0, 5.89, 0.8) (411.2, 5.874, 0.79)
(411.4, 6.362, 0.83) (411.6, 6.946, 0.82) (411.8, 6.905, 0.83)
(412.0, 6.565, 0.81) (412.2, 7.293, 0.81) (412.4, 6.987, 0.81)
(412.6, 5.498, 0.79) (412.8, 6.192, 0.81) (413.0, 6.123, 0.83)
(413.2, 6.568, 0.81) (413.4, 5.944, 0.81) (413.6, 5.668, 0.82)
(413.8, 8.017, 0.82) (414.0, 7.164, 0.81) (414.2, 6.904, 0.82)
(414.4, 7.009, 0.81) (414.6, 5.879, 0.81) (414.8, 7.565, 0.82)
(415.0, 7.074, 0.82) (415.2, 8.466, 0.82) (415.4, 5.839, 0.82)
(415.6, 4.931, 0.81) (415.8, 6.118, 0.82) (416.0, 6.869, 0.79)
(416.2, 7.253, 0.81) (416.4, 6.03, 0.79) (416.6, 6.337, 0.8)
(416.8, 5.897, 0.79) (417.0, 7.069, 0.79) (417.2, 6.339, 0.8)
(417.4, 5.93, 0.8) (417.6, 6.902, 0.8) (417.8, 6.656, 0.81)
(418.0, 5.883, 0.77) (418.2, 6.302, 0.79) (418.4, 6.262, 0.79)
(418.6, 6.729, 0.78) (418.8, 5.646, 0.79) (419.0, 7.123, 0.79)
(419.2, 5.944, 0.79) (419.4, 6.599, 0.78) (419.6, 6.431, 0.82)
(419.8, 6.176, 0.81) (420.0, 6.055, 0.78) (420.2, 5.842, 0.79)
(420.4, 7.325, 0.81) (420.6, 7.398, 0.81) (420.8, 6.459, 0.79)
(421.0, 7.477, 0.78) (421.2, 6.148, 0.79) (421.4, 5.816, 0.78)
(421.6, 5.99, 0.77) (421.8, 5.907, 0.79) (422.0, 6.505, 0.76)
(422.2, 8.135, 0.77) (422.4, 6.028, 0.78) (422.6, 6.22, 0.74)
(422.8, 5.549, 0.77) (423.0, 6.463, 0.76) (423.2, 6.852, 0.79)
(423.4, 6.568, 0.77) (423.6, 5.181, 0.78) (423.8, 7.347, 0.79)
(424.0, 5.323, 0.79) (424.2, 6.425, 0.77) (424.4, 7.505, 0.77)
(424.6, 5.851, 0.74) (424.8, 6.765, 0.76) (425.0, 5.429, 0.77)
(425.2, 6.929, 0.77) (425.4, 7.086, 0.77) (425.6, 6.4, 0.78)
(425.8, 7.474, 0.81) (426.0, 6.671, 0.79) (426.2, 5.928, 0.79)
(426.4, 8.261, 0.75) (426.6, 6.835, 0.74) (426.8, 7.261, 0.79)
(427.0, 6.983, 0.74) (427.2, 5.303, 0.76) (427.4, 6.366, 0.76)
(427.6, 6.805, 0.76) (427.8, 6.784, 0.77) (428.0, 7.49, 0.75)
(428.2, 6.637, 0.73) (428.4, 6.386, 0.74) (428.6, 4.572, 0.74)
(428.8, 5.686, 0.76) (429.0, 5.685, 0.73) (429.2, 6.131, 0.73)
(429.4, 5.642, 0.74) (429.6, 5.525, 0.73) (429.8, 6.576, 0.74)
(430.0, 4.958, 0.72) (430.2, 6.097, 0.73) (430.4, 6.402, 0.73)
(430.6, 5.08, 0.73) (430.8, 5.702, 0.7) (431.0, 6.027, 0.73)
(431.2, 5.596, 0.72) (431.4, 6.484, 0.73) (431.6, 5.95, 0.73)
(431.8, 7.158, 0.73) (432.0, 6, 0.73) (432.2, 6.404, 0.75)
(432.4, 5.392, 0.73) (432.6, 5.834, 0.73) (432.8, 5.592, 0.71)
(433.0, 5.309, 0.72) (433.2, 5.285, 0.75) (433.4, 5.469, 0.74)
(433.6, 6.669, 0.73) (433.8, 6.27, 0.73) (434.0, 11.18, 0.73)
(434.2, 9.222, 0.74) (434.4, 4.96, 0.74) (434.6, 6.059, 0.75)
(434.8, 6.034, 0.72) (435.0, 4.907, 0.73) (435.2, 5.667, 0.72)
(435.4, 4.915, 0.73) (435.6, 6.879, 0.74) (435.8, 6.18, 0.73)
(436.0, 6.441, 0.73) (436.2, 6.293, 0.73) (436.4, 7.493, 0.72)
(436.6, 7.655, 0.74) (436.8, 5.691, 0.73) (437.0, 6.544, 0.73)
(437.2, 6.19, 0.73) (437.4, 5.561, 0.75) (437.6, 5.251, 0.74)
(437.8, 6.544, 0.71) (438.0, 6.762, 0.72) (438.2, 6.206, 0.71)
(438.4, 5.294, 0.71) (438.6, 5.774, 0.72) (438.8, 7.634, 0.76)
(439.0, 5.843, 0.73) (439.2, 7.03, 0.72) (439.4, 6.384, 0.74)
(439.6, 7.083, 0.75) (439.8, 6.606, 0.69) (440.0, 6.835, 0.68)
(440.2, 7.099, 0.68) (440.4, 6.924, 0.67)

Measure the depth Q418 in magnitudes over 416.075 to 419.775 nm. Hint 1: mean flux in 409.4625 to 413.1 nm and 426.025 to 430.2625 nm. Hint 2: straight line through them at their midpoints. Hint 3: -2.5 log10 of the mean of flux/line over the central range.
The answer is -0.02 mag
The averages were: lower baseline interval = 6.28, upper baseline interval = 6.29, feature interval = 6.41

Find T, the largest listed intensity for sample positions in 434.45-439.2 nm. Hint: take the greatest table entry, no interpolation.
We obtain 7.655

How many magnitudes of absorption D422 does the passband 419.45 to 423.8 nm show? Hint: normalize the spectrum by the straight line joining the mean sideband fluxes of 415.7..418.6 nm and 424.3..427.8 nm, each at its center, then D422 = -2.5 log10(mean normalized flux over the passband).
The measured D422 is 0.02 mag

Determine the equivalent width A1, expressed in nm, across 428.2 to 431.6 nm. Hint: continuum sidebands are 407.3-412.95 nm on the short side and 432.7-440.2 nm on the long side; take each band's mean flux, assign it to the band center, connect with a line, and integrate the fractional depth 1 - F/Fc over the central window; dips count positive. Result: 0.29 nm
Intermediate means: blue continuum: 6.26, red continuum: 6.38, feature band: 5.81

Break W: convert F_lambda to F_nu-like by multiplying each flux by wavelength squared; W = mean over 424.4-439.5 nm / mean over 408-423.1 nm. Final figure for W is 1.1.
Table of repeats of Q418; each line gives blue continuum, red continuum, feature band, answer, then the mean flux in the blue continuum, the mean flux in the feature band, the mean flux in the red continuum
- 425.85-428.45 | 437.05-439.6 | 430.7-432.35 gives 0.072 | 6.77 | 6.14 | 6.25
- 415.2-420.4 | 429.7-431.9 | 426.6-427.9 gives -0.086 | 6.35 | 6.6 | 6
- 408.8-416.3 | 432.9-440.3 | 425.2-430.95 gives 0.016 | 6.42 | 6.32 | 6.41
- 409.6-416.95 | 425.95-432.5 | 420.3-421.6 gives -0.063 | 6.45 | 6.71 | 6.2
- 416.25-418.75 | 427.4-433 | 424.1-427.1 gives -0.109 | 6.36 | 6.79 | 6.02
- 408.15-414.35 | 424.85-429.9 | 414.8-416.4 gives -0.049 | 6.35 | 6.67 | 6.44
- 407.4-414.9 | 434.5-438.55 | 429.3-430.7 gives 0.079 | 6.37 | 5.75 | 6.12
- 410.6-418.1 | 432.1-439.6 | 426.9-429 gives 0.015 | 6.46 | 6.27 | 6.3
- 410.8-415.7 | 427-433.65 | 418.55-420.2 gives 0.007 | 6.54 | 6.3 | 5.98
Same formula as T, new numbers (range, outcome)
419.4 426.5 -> 8.261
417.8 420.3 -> 7.123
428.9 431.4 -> 6.576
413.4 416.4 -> 8.466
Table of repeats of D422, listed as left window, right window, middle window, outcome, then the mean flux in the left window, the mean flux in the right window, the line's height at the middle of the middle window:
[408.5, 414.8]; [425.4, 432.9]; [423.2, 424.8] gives -0.02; 6.37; 6.23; 6.27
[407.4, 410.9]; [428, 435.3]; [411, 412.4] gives -0.08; 6.14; 6.09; 6.14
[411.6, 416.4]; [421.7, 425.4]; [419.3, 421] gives -0.02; 6.64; 6.41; 6.49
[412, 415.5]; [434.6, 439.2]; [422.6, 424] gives 0.04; 6.71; 6.19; 6.5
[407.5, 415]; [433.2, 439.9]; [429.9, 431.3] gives 0.13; 6.38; 6.43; 6.42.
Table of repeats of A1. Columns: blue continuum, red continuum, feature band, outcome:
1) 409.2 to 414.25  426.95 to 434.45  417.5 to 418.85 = -0.018 nm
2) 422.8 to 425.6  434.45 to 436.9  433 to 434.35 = -0.198 nm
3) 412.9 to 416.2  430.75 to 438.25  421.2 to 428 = -0.072 nm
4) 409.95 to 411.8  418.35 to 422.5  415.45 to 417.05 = 0.015 nm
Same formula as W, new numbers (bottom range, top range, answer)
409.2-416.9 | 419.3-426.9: 1.07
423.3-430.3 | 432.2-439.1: 1.03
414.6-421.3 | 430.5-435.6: 1.01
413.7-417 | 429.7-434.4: 1.01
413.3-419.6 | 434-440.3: 1.09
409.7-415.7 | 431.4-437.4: 1.09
